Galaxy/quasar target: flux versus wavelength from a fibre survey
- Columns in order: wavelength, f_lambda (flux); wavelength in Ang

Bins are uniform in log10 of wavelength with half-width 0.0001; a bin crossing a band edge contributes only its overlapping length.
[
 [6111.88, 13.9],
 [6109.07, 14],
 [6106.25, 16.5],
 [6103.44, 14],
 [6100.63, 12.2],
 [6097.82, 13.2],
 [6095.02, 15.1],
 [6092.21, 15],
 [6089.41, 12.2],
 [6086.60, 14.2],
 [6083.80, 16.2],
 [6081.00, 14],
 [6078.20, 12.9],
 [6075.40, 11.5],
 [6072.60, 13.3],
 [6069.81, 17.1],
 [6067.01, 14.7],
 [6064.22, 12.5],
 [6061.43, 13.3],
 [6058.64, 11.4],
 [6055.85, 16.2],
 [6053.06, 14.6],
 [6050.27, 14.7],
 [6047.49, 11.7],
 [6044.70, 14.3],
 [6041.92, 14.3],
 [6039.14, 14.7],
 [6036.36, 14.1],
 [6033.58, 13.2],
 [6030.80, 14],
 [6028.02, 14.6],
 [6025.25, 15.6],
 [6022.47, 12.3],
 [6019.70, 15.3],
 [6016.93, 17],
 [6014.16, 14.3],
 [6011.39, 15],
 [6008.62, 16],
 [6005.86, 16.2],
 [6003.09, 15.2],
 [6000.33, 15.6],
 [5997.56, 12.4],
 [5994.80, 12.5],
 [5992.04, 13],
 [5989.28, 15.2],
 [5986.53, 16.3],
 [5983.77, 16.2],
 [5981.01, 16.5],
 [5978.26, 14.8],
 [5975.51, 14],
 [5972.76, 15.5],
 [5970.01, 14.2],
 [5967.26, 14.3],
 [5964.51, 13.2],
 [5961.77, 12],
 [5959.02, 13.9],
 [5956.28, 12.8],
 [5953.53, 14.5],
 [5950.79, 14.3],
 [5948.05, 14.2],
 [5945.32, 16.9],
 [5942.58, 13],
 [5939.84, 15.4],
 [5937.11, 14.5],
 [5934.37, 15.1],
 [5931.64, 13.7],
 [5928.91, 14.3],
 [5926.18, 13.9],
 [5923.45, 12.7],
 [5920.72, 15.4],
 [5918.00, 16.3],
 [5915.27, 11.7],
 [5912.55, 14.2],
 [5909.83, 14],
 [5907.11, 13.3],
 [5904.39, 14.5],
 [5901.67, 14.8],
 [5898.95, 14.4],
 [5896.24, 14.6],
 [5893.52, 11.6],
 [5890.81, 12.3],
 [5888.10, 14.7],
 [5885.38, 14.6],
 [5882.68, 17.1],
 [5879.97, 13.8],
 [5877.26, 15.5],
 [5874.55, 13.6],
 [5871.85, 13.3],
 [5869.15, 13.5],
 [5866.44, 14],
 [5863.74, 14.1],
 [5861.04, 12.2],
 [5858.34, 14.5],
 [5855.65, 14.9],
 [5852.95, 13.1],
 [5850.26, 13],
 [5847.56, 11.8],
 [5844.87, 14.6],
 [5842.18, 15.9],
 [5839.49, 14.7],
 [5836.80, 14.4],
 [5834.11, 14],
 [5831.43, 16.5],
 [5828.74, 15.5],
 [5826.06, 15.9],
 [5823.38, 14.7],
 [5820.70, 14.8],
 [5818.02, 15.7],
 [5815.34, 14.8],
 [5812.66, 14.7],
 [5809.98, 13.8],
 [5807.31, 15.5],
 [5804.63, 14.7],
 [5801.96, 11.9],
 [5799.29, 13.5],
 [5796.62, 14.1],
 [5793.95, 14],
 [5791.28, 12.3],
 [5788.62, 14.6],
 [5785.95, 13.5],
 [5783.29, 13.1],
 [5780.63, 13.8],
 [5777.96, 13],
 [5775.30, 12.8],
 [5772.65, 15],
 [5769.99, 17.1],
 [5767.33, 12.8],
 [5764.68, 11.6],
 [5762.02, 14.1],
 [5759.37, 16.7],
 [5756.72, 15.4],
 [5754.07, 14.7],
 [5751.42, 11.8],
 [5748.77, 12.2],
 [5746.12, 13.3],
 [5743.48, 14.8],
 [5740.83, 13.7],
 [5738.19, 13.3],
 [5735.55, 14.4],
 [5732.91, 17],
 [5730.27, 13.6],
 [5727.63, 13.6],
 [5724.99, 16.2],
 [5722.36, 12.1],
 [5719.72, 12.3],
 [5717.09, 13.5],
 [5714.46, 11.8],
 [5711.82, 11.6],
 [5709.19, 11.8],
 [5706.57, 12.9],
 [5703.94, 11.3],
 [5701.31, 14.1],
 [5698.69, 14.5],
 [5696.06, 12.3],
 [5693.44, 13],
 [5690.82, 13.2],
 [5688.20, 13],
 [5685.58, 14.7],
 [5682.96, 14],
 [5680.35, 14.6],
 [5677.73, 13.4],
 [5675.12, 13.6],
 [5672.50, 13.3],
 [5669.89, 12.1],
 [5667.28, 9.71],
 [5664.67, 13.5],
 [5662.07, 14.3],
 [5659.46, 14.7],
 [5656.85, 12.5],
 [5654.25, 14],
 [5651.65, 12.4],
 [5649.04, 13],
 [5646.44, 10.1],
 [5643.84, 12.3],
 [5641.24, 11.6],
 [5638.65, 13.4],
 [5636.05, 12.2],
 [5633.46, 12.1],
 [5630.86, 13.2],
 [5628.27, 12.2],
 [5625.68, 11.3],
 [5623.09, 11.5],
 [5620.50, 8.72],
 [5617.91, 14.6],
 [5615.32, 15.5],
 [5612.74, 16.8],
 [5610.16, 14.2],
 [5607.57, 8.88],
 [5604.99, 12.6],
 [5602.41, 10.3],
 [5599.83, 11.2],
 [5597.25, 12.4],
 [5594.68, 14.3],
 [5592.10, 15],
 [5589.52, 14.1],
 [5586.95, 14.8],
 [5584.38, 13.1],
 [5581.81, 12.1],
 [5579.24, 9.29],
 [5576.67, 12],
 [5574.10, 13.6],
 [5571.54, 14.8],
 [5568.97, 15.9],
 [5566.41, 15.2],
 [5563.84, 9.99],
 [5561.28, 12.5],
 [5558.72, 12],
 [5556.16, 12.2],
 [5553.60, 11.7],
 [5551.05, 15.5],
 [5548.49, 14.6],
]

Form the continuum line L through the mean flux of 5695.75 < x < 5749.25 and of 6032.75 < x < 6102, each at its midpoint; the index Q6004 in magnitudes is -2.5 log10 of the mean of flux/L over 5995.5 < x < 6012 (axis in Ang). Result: -0.09 mag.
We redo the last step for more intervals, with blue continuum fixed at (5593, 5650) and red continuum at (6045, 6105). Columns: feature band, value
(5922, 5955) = -0.08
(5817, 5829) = -0.17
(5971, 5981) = -0.11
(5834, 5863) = -0.06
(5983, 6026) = -0.10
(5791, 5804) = -0.03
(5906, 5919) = -0.04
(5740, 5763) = -0.10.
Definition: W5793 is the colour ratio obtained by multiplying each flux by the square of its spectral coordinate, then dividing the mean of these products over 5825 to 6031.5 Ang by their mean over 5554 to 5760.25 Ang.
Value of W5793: 1.2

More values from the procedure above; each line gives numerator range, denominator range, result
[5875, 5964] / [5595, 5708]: 1.22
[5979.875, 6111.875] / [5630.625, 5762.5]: 1.22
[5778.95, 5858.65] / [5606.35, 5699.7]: 1.17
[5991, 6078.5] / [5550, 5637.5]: 1.29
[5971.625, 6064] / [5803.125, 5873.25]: 1.07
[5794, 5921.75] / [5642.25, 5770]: 1.13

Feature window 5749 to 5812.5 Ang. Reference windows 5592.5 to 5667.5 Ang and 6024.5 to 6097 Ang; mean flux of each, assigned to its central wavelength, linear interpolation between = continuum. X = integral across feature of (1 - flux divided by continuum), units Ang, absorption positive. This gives -3.80 Ang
